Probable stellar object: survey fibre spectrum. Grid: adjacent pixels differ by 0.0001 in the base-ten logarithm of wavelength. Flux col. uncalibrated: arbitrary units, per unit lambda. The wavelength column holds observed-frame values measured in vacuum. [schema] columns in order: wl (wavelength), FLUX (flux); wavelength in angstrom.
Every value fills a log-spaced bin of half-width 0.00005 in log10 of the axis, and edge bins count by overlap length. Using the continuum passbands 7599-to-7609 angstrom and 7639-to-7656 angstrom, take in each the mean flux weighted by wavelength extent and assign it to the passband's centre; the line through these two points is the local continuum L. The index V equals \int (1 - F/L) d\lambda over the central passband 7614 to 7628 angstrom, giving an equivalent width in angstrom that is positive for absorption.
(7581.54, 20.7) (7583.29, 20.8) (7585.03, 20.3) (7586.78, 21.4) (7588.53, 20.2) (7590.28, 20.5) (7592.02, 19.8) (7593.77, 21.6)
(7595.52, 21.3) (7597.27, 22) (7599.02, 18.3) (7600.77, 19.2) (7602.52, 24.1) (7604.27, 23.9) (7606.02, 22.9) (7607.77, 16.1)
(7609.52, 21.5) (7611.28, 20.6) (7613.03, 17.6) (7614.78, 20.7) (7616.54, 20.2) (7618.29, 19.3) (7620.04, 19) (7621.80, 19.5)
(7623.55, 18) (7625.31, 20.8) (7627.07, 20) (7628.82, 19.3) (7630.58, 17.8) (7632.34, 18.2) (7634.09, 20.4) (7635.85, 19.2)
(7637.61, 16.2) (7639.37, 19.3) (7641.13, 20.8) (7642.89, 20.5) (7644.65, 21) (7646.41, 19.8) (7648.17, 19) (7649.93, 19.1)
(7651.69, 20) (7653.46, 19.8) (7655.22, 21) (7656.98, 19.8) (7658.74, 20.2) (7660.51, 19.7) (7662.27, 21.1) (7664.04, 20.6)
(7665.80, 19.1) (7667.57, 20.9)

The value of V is 0.6 angstrom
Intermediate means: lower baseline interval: 21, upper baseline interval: 20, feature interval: 19.7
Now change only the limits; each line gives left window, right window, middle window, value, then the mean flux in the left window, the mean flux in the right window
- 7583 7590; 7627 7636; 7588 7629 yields -0.8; 20.6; 19.1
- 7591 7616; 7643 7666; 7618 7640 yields 1.5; 20.7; 20.1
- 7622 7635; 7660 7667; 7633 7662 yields 0.0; 19.2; 20.2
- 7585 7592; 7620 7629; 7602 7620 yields -0.6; 20.5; 19.5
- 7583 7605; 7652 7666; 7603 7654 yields 2.2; 21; 20.2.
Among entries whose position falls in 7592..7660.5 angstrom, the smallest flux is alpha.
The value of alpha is 16.1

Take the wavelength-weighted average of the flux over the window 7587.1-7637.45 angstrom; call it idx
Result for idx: 20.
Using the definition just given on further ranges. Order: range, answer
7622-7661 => 19.5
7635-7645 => 19.4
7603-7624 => 20.1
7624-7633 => 19.2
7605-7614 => 19.8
